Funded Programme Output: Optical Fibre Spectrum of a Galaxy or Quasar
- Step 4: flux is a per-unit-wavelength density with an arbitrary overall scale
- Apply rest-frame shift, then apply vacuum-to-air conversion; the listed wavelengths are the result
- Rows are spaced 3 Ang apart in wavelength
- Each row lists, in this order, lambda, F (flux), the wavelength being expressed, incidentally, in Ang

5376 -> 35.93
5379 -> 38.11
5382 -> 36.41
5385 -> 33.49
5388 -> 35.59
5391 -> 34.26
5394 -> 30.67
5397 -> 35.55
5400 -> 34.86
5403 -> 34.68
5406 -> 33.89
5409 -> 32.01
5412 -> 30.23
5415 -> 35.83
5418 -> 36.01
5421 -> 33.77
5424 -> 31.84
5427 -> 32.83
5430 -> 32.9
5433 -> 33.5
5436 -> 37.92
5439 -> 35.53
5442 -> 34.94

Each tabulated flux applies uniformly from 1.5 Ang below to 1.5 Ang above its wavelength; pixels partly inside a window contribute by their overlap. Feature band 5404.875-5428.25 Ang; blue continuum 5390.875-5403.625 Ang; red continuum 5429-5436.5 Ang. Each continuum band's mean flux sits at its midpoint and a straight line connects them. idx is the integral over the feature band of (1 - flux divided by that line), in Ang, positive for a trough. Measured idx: 0.6 Ang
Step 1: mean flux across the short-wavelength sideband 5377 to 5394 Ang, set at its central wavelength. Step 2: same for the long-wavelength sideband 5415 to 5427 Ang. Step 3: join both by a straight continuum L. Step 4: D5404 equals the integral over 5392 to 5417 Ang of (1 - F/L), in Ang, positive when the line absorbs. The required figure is 0.7 Ang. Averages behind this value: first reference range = 35.1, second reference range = 34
